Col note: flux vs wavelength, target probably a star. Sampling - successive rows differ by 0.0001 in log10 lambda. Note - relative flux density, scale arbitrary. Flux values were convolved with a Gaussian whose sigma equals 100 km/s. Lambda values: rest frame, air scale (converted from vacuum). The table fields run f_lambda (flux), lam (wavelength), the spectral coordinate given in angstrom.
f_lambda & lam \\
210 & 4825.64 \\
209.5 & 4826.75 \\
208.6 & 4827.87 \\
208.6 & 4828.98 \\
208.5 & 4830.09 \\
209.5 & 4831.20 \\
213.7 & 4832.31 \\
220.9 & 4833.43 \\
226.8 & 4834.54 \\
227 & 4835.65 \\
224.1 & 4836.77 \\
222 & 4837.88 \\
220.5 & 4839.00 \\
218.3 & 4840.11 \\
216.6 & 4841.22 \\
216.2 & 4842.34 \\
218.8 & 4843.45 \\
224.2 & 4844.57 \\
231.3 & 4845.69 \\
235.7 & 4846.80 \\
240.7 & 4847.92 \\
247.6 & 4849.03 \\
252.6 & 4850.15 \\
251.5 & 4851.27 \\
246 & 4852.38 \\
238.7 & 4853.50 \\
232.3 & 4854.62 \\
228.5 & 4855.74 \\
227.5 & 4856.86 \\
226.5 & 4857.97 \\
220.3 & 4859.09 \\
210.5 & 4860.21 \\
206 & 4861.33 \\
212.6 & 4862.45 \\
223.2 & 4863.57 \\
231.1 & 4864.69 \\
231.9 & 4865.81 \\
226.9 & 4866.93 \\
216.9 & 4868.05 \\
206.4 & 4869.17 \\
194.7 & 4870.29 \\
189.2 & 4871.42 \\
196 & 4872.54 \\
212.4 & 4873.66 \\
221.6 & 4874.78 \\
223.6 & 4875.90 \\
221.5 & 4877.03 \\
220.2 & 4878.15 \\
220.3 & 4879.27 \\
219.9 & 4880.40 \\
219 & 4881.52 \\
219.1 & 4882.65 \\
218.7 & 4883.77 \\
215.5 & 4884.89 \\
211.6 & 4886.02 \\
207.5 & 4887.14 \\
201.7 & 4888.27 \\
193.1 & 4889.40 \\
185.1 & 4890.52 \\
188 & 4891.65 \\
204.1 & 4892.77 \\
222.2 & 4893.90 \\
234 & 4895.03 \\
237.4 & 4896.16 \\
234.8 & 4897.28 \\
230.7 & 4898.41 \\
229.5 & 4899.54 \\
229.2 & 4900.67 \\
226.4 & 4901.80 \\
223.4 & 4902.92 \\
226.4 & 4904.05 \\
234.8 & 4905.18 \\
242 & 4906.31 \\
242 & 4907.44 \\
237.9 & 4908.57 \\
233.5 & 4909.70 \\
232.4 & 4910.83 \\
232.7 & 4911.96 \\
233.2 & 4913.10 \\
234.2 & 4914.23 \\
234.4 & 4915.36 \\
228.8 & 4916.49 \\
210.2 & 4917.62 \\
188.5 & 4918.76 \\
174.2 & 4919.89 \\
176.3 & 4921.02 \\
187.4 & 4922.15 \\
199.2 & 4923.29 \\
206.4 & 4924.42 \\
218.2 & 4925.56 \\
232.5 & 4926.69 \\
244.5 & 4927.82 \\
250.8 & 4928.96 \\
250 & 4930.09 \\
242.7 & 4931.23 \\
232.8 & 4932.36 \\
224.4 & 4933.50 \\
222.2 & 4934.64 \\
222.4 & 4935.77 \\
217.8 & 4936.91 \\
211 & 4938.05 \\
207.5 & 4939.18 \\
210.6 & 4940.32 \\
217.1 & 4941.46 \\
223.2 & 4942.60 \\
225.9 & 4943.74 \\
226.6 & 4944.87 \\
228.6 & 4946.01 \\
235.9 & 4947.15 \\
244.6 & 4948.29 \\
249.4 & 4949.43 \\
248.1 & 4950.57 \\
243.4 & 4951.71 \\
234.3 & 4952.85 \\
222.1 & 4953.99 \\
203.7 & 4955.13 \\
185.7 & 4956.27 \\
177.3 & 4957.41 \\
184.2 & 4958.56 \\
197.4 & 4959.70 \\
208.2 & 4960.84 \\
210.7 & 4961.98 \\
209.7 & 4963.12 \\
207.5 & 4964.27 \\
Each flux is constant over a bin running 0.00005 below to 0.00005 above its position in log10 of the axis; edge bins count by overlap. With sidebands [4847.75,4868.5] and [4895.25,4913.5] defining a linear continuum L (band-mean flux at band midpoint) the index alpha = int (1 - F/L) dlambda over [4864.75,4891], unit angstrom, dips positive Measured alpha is 2.1 angstrom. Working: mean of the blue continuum 230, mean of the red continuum 233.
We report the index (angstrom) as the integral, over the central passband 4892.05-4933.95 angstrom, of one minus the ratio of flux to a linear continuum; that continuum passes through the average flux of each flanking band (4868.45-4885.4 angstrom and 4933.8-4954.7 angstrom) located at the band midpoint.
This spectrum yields -0.8 angstrom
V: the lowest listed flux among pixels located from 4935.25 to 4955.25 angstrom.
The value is 203.7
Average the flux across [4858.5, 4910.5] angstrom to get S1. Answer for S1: 219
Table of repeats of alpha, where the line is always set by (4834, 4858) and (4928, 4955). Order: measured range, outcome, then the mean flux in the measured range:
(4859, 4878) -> 1.3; 214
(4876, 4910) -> 1.4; 221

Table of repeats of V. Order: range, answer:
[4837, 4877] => 189.2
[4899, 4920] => 174.2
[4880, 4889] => 201.7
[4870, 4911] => 185.1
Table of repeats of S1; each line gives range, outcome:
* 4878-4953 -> 223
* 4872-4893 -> 211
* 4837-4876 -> 223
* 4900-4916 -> 233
